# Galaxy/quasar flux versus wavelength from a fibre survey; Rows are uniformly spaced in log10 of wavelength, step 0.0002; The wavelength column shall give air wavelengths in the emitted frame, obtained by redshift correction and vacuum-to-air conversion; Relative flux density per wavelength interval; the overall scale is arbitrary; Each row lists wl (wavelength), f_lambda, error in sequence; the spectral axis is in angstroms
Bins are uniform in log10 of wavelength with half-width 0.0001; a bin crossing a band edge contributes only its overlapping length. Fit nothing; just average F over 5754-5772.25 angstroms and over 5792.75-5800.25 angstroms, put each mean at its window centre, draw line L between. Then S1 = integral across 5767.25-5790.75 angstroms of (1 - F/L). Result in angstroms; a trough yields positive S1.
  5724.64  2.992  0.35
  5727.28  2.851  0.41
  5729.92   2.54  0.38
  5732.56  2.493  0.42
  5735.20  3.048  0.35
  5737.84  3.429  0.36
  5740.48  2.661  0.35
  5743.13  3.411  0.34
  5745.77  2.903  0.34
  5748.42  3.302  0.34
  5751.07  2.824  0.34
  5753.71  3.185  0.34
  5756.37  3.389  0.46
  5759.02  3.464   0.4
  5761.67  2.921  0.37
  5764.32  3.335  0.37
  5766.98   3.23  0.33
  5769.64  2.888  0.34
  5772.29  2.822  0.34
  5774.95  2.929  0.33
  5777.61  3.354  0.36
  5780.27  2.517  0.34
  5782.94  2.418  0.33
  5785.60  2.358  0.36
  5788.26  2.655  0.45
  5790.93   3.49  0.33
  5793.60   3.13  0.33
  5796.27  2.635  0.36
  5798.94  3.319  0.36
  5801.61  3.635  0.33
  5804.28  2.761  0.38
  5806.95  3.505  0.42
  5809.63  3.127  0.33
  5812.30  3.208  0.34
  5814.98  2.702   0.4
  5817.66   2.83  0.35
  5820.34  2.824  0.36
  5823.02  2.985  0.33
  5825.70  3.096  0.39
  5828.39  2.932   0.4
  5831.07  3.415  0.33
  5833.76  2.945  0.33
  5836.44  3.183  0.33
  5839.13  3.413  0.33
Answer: 2.3 angstroms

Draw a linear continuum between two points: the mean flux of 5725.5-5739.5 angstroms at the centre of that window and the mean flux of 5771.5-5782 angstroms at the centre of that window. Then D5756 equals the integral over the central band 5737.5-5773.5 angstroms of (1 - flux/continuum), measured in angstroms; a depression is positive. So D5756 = -3.0 angstroms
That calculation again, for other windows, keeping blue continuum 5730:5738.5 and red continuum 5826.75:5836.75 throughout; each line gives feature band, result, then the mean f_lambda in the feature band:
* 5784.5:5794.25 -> 0.36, 2.91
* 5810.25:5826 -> 0.73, 2.94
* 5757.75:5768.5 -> -1.00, 3.23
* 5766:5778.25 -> -0.19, 3.02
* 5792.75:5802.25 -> -0.36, 3.15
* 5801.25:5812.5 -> -0.60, 3.22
